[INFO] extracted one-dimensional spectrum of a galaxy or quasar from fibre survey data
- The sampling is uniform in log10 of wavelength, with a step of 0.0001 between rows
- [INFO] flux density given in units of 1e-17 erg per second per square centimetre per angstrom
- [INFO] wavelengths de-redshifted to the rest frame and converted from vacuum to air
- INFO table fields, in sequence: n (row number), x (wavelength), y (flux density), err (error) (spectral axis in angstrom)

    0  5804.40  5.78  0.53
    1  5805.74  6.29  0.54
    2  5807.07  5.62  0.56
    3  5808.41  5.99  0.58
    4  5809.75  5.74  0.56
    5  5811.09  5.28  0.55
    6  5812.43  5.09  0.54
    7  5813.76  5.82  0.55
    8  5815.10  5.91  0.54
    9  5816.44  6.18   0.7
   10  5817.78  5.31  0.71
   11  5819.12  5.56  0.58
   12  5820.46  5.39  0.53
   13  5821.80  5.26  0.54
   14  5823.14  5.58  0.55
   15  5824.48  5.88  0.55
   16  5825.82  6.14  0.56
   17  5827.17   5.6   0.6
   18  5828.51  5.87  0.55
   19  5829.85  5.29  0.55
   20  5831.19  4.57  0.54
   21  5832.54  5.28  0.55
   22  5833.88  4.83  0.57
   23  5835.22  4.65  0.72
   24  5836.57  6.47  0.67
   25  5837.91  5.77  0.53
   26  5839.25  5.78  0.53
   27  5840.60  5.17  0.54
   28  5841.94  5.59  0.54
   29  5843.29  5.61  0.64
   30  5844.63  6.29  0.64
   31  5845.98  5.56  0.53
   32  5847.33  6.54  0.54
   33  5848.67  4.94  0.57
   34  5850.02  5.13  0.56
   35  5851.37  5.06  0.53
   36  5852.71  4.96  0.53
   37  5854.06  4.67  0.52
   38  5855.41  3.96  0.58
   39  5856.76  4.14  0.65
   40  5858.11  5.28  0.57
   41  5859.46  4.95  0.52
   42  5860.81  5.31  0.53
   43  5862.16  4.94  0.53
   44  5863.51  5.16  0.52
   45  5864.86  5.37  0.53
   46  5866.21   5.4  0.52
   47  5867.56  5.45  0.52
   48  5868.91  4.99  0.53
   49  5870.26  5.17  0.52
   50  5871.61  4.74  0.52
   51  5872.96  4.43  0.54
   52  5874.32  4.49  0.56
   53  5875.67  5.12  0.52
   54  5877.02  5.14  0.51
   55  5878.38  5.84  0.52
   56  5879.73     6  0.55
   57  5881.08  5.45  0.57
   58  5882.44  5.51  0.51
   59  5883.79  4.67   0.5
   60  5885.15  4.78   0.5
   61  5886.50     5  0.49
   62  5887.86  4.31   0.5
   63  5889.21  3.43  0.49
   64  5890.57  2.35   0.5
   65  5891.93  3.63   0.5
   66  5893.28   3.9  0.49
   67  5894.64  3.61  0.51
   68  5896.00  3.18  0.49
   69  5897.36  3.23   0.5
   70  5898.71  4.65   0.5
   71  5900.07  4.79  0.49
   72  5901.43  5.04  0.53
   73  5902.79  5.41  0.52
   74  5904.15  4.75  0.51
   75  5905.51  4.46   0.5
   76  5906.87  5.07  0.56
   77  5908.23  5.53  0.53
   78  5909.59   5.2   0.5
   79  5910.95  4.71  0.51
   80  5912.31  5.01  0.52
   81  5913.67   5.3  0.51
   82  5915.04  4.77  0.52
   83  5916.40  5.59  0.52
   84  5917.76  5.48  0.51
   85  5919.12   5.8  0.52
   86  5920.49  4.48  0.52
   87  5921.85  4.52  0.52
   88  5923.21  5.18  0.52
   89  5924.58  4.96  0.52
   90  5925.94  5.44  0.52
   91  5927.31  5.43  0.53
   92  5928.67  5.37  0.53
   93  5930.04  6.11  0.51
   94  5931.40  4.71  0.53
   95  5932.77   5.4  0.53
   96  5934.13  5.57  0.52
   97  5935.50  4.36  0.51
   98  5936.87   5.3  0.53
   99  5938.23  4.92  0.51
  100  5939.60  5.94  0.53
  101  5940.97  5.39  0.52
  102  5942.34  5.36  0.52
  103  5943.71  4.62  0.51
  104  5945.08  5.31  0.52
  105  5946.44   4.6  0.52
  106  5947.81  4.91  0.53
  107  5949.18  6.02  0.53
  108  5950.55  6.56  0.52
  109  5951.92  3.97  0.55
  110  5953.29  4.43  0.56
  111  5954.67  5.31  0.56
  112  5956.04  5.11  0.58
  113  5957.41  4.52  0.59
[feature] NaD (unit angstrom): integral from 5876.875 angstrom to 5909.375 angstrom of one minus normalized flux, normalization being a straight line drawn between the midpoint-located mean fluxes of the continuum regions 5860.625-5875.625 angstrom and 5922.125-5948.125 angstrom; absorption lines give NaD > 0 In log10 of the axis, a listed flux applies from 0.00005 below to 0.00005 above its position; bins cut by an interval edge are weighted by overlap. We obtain 3.3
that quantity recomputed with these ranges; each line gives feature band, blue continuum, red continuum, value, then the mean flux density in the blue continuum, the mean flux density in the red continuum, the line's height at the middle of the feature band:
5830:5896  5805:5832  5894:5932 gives 4.1 angstrom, 5.62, 4.92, 5.29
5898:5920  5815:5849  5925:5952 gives 1.2 angstrom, 5.58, 5.29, 5.37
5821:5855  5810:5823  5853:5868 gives -1.2 angstrom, 5.54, 4.96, 5.26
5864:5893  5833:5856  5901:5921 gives 2.3 angstrom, 5.36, 5.11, 5.23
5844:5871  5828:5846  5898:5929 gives 1.1 angstrom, 5.48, 5.08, 5.37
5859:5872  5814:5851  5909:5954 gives 0.6 angstrom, 5.56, 5.17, 5.43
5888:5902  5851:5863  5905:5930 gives 3.4 angstrom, 4.81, 5.16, 5.03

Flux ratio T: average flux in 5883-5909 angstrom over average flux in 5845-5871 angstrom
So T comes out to 0.84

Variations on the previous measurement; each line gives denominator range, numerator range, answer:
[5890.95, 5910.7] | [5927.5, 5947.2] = 1.18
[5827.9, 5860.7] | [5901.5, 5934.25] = 0.98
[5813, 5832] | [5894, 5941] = 0.89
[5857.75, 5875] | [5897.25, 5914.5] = 0.97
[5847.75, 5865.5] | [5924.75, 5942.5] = 1.08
